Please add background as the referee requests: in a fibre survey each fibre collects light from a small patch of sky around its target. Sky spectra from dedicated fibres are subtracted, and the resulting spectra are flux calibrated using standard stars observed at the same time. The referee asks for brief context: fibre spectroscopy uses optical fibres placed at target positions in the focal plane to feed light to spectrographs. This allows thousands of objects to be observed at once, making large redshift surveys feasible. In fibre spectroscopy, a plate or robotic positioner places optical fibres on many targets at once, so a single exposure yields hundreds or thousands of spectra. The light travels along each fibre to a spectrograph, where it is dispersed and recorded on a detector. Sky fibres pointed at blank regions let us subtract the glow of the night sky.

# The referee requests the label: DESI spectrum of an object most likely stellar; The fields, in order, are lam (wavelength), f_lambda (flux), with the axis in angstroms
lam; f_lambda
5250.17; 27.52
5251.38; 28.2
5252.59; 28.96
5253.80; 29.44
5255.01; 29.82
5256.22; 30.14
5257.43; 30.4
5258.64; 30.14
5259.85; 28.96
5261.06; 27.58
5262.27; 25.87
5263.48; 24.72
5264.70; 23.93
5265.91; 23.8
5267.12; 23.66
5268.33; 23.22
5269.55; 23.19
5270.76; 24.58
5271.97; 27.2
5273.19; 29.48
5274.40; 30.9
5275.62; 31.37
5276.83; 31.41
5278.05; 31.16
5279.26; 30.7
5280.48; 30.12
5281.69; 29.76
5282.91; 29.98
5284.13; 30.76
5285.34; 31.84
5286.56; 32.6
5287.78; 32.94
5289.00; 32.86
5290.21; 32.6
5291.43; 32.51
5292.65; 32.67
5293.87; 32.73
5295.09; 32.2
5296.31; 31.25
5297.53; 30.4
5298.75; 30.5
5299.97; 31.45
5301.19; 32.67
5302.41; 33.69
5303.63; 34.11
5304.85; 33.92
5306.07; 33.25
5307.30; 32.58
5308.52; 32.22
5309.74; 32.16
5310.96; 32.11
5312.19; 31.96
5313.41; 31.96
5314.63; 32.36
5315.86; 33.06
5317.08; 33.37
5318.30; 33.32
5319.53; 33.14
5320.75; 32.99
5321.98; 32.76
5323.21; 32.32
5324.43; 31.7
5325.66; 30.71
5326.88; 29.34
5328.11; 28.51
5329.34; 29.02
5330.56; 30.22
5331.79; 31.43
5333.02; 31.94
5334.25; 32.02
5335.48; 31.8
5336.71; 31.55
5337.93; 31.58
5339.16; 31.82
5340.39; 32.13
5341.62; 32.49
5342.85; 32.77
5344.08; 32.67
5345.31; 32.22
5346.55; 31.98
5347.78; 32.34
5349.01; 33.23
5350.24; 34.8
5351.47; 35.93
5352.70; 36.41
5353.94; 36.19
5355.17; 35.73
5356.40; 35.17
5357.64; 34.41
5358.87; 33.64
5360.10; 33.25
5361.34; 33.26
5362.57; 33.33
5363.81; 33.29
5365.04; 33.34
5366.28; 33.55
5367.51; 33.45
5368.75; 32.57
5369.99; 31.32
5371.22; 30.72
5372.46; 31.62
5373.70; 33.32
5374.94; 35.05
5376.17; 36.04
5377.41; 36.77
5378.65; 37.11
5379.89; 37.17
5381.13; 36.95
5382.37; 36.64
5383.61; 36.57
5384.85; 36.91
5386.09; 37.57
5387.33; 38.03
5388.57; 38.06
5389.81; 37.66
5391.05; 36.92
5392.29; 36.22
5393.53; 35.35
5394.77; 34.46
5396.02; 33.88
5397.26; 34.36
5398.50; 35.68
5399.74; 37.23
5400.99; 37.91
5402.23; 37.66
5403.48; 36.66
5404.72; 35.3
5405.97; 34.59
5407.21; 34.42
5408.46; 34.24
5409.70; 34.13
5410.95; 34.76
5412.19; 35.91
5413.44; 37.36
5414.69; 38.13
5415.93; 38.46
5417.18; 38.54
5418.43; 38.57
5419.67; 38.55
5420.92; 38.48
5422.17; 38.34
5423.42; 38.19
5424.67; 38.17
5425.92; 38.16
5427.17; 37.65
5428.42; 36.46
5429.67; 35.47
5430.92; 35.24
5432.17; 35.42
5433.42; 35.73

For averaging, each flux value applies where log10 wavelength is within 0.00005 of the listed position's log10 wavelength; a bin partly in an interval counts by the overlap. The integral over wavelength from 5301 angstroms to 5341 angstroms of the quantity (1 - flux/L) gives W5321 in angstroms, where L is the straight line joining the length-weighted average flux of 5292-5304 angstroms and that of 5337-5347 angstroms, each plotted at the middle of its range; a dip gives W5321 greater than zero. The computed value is 0.1 angstroms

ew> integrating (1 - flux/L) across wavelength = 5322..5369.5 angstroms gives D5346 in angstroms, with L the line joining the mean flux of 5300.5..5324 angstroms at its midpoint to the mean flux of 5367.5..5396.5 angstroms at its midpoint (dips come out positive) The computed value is 2.0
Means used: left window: 32.8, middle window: 32.7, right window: 35.5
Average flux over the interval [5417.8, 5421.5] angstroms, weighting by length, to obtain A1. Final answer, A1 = 38.6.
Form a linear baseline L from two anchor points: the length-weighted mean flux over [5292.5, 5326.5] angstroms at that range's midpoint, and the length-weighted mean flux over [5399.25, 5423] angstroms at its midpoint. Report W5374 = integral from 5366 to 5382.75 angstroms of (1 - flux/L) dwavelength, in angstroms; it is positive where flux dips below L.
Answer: 0.4 angstroms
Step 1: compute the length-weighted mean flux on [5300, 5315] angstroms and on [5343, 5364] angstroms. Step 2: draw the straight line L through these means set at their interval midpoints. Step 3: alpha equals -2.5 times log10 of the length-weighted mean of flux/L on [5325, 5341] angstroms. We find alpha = 0.084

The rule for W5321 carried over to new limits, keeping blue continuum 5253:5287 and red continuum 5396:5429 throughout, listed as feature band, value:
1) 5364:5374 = 0.5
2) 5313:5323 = -0.5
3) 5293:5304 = -0.7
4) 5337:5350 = 0.1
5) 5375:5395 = -0.9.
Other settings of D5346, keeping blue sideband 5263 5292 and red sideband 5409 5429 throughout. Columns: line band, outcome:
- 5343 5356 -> -0.3 angstroms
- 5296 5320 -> -1.3 angstroms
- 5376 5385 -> -0.4 angstroms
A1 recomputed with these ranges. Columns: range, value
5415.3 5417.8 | 38.6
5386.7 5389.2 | 38.1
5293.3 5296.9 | 32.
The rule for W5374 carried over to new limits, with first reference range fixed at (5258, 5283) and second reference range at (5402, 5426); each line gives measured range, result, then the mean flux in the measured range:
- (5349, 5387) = -0.91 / 34.7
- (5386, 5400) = -0.27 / 36.2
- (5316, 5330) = -0.26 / 31.6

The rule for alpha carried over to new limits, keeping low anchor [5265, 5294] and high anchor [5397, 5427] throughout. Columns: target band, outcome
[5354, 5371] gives 0.02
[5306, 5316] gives -0.03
